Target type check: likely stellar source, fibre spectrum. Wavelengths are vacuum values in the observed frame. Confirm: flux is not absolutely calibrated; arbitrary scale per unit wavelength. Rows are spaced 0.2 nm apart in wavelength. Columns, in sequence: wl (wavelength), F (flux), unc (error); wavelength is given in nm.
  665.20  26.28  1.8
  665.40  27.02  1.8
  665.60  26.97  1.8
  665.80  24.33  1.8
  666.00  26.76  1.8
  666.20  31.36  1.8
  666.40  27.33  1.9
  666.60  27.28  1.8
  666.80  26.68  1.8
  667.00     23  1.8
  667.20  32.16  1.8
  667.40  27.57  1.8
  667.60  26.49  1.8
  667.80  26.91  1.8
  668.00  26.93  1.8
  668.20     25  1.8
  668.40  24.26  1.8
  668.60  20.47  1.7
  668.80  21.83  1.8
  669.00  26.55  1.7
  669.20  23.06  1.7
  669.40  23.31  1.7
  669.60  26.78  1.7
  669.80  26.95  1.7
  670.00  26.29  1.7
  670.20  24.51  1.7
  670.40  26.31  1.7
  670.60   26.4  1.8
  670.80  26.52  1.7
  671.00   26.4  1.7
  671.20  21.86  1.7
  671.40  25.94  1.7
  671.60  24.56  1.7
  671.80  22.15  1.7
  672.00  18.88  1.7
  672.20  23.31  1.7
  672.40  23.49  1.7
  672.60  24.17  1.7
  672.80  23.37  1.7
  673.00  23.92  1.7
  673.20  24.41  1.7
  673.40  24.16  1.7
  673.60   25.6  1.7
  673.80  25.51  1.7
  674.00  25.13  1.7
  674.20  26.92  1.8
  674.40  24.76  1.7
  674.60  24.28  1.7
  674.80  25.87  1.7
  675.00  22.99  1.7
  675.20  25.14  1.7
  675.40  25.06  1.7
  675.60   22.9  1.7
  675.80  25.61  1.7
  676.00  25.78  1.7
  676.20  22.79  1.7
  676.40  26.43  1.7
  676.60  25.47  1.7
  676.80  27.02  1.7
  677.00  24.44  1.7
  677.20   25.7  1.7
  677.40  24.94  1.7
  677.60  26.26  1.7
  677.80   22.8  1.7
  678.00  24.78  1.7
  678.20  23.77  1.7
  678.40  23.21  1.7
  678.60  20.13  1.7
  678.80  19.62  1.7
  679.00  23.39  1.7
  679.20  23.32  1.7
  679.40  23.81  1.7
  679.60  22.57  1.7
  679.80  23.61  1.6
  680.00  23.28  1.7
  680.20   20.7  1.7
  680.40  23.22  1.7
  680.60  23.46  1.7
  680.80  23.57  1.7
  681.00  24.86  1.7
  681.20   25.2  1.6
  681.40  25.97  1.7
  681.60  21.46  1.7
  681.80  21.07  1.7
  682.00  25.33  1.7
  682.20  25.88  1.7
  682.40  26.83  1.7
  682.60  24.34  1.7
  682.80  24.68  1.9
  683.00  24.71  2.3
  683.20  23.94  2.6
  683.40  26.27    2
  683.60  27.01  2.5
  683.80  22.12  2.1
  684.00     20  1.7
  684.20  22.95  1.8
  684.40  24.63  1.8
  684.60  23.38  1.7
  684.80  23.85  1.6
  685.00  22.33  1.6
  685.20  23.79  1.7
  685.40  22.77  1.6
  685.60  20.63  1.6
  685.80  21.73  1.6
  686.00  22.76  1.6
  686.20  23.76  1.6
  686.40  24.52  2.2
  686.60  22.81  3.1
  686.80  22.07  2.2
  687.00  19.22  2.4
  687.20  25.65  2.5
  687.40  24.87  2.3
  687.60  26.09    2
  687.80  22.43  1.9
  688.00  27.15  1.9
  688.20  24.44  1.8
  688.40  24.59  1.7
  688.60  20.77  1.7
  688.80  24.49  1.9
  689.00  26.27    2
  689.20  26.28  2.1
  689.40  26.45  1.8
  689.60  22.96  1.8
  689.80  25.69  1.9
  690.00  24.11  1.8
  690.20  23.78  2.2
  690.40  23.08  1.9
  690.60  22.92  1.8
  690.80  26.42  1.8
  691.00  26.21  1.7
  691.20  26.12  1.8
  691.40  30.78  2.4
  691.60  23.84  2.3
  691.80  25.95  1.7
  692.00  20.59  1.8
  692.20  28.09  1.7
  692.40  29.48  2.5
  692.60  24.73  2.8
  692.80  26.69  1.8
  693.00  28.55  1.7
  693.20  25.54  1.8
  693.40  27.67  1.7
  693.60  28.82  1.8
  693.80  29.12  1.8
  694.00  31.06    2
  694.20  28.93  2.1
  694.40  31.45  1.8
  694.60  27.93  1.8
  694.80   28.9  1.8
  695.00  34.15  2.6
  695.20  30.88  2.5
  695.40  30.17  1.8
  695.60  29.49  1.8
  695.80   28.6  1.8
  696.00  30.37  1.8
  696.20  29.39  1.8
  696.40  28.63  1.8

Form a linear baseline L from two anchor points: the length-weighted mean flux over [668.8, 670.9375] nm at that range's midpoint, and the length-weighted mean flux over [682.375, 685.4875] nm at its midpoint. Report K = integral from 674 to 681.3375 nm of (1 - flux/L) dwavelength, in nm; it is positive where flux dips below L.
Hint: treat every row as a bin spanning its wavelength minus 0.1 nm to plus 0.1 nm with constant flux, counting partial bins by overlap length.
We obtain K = 0.15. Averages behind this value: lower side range 25.5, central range 24.1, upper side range 23.9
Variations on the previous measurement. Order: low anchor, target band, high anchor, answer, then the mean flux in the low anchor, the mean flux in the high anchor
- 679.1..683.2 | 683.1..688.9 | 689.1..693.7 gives 0.31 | 23.9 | 25.9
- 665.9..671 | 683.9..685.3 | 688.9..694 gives 0.17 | 26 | 26.1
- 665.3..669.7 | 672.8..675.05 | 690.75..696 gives 0.14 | 26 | 28.1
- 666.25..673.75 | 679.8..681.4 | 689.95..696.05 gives 0.16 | 25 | 27.6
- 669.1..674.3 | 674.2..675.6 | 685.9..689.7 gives -0.01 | 24.6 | 24.1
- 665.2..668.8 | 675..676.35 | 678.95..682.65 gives 0.01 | 26.4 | 23.8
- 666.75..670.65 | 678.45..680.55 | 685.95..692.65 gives 0.23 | 25.5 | 24.7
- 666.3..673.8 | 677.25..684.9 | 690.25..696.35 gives 0.76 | 25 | 27.8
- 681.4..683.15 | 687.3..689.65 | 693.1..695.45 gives 0.20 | 24.4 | 29.5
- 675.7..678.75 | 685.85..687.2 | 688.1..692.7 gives 0.12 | 24.5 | 25.1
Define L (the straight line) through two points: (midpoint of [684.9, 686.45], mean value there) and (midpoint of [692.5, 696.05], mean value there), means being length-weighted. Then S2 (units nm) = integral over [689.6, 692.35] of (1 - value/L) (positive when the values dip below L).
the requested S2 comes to 0.15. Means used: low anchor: 22.7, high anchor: 29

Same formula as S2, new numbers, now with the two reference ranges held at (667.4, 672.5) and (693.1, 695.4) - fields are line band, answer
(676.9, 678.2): 0.07 nm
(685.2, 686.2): 0.20 nm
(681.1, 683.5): 0.22 nm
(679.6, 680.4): 0.12 nm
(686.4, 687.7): 0.21 nm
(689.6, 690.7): 0.19 nm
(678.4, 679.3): 0.16 nm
